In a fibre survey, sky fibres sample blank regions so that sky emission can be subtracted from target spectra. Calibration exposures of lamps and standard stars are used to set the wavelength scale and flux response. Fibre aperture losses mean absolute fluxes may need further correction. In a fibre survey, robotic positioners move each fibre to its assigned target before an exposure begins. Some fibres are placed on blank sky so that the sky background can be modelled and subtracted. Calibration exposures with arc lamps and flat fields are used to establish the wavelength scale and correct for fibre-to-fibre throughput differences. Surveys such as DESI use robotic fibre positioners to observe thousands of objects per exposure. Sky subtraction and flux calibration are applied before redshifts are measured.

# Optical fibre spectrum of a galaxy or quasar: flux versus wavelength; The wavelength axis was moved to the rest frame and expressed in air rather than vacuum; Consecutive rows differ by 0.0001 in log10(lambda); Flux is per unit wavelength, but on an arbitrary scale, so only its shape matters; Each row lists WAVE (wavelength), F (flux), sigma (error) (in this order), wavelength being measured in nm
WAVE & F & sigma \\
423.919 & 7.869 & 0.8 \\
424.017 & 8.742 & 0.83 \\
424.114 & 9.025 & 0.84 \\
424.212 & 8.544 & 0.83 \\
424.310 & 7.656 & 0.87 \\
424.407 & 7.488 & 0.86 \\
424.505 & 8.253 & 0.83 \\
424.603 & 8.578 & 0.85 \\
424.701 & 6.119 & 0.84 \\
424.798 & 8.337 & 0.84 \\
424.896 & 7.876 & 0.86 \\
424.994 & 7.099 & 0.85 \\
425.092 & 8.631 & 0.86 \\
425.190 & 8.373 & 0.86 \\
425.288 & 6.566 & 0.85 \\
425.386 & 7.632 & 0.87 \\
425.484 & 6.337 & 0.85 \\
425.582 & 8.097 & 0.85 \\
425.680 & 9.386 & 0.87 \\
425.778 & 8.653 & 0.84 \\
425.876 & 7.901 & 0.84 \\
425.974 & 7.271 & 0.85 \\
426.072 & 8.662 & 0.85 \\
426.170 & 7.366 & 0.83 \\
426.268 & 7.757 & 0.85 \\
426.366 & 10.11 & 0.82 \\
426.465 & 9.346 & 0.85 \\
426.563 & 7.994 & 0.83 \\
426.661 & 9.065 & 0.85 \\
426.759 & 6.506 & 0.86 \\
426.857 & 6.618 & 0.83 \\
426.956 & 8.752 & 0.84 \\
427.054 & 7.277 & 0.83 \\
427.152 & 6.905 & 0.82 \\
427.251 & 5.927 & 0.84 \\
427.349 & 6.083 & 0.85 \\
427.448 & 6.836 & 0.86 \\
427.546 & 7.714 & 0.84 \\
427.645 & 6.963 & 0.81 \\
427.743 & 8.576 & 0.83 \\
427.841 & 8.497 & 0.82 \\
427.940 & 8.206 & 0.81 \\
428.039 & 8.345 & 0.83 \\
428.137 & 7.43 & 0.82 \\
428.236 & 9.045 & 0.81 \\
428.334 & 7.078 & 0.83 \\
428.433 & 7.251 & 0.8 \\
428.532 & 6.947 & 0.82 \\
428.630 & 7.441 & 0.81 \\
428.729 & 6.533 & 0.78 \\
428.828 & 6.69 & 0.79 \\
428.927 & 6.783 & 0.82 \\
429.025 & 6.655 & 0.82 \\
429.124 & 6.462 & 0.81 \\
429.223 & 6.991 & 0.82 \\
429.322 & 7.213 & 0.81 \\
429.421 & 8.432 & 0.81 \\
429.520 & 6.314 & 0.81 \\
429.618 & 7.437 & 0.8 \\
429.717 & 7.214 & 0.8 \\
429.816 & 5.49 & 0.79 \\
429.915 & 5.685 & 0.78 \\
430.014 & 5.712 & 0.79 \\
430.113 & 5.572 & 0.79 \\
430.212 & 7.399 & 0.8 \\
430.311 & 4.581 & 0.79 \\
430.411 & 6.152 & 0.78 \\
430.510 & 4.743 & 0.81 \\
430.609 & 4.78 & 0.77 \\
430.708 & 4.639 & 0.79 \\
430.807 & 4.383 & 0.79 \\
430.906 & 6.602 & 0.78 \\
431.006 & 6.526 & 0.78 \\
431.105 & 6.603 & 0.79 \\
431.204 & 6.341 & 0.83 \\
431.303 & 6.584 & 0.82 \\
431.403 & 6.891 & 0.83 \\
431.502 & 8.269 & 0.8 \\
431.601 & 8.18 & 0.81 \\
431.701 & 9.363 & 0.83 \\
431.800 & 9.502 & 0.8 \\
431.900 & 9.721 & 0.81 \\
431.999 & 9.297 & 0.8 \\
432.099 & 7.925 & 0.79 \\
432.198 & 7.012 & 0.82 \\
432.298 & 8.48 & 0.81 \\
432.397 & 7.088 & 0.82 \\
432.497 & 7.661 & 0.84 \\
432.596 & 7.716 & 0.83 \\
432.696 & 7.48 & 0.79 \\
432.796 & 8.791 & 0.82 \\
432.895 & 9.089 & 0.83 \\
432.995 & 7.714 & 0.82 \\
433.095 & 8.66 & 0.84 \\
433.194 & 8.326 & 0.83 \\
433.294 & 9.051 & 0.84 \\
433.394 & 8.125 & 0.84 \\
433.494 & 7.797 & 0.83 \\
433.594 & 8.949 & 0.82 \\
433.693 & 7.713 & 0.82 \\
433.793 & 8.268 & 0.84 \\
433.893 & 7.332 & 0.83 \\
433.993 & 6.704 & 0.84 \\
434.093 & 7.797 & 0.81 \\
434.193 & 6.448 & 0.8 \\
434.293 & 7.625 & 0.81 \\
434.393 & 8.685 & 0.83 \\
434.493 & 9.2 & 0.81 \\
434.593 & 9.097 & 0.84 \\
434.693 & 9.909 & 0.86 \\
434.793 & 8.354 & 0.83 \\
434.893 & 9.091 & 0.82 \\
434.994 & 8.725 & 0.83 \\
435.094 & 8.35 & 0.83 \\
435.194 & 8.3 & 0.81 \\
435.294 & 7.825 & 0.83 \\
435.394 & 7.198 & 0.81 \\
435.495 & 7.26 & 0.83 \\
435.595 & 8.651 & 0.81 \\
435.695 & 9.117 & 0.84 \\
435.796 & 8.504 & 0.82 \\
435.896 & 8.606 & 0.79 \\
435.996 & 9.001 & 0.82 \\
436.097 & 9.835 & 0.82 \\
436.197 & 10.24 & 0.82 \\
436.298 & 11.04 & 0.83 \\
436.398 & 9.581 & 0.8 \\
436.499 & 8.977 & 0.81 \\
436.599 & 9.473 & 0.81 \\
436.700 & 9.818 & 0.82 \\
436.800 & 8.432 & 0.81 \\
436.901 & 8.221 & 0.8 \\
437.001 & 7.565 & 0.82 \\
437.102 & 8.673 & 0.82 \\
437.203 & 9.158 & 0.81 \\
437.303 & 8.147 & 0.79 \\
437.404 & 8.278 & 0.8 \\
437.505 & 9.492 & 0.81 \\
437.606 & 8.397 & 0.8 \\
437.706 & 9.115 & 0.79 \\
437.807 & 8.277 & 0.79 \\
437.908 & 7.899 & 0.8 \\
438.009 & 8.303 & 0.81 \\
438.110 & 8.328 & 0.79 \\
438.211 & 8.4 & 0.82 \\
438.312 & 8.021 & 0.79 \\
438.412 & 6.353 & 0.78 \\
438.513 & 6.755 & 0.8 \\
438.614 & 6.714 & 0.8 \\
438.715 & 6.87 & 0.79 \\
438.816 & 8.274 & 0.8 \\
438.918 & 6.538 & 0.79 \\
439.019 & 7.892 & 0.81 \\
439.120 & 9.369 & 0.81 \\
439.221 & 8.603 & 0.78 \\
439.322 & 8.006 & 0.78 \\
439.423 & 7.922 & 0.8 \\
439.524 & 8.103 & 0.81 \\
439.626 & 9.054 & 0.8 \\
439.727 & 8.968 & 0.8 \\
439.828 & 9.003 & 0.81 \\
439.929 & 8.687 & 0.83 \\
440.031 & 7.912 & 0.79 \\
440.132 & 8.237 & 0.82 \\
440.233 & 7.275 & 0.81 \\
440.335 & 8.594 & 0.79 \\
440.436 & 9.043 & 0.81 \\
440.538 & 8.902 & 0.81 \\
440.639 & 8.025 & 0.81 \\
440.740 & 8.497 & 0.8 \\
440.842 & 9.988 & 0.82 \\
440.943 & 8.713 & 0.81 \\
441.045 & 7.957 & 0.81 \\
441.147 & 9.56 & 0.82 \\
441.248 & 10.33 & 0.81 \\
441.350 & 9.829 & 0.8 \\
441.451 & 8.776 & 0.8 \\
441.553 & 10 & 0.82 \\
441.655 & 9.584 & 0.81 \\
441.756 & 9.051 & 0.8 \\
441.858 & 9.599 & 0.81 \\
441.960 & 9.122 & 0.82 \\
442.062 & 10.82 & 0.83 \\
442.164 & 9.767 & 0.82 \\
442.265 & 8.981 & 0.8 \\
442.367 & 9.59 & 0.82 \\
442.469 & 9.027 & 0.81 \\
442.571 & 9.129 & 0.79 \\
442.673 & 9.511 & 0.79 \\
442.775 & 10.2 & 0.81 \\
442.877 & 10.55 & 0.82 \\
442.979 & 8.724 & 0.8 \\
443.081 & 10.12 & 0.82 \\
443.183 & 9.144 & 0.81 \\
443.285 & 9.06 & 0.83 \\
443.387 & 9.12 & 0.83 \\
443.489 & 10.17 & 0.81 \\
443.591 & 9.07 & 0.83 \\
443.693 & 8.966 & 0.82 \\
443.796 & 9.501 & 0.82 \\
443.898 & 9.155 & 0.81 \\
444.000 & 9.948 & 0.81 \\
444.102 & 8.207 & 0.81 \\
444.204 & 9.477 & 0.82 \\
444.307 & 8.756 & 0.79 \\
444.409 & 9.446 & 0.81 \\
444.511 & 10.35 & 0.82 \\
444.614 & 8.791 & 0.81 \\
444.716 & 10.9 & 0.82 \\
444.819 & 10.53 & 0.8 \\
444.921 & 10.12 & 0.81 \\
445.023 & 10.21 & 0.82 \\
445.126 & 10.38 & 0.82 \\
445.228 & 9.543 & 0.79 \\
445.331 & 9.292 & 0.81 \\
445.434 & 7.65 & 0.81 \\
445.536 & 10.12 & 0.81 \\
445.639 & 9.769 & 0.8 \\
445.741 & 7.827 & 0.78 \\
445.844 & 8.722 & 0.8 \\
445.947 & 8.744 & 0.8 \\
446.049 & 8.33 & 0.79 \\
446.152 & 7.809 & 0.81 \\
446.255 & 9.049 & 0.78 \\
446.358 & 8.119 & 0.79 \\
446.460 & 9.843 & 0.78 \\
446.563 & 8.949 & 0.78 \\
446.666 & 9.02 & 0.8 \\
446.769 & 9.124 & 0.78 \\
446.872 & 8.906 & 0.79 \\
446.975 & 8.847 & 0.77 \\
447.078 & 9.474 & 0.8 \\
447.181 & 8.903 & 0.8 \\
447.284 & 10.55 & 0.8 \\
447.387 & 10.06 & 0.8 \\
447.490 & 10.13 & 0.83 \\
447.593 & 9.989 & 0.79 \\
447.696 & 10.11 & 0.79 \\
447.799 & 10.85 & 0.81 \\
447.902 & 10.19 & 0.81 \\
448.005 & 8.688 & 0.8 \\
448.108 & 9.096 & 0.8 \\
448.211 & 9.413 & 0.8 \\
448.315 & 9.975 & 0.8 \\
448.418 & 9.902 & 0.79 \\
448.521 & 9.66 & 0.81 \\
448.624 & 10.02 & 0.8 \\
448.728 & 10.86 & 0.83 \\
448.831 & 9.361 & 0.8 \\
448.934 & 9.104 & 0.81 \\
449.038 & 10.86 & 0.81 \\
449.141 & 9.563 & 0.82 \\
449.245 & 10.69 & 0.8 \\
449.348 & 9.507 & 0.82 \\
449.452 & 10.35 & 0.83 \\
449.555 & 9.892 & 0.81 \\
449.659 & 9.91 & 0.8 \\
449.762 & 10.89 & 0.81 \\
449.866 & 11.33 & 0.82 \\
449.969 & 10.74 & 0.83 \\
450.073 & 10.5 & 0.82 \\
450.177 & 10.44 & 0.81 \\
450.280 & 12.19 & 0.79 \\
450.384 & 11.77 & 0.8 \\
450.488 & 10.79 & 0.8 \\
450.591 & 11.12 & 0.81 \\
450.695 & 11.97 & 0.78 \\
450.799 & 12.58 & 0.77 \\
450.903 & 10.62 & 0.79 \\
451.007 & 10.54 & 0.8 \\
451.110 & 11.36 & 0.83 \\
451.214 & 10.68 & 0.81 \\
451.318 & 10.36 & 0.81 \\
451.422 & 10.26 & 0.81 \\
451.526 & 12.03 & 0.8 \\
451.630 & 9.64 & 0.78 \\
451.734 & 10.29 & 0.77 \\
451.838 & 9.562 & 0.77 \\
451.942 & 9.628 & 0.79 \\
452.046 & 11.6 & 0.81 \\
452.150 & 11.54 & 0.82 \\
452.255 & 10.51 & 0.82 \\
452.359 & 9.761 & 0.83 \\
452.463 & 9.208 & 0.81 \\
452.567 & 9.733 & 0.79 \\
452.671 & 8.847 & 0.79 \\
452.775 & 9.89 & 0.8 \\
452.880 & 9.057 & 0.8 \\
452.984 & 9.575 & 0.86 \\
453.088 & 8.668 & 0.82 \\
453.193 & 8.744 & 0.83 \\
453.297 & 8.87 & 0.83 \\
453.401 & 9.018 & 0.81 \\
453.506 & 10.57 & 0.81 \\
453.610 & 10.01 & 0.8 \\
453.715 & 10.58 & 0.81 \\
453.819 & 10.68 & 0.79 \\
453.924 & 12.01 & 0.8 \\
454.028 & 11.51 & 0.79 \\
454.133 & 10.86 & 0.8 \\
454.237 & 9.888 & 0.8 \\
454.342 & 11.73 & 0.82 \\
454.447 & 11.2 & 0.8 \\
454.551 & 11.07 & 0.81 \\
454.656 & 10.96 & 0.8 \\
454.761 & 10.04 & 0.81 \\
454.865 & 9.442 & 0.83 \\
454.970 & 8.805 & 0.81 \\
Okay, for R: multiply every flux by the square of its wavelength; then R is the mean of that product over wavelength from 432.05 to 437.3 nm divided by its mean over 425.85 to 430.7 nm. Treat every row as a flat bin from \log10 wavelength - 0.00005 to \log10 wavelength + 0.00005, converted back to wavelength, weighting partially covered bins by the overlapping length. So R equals 1.2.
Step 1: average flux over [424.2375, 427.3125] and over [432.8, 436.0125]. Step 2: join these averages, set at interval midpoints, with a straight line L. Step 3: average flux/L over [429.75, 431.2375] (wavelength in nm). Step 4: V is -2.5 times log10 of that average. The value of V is 0.38 mag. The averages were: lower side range 7.82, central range 5.69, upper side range 8.3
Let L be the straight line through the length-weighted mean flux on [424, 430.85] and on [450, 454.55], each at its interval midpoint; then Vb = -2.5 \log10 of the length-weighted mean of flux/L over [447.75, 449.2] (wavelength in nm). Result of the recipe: 0.02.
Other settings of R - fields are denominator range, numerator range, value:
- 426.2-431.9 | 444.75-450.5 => 1.50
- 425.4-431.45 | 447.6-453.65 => 1.60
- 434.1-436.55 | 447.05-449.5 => 1.20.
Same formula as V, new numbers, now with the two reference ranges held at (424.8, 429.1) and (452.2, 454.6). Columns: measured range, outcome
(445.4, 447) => 0.07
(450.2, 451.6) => -0.14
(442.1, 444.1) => -0.04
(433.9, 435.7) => 0.02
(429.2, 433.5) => 0.12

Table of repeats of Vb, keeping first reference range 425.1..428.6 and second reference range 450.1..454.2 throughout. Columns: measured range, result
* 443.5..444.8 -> 0.019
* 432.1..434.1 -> 0.057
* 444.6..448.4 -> 0.048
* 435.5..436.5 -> -0.066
